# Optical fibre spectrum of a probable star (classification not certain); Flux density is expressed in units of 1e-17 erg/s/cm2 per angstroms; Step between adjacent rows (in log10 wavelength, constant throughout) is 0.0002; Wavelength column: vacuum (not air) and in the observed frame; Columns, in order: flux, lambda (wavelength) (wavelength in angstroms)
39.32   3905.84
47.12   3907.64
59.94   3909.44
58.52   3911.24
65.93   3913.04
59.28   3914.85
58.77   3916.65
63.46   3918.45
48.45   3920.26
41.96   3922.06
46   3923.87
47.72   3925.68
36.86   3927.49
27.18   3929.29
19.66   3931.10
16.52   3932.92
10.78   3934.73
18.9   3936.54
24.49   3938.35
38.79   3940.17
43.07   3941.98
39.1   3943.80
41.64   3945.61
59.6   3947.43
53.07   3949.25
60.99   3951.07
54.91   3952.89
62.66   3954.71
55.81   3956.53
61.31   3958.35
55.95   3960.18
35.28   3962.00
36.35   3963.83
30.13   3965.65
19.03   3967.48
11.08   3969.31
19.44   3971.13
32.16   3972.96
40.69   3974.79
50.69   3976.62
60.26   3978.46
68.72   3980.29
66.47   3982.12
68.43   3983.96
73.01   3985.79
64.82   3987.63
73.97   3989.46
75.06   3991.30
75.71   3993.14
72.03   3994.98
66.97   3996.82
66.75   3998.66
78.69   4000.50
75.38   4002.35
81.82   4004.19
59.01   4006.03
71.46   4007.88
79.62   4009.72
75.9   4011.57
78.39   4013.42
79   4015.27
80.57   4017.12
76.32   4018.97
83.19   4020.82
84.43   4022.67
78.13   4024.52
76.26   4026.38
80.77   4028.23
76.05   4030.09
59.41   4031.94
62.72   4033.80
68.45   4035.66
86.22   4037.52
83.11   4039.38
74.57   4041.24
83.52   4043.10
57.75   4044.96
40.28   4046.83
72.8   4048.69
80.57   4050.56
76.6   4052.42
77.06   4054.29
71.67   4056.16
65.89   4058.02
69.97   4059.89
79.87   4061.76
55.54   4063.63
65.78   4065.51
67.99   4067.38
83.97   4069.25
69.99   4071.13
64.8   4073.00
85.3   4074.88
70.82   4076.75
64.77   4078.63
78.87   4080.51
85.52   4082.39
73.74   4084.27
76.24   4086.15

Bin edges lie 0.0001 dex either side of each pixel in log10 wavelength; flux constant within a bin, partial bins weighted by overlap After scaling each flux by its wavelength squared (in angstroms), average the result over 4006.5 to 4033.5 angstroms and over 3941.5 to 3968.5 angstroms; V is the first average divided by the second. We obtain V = 1.7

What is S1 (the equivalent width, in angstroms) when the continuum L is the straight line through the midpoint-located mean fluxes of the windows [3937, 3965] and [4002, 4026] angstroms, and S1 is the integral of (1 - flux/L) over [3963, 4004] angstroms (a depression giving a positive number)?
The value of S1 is 5.10 angstroms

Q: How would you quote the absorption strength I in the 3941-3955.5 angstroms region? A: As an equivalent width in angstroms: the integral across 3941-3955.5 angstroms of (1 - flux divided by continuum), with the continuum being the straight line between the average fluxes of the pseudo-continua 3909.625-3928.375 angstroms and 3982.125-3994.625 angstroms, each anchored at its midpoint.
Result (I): 2.2 angstroms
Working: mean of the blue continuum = 53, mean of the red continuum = 71.4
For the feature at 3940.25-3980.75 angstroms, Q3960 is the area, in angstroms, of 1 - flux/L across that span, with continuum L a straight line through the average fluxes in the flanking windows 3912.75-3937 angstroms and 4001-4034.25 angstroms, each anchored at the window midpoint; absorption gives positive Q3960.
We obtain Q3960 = 6.27 angstroms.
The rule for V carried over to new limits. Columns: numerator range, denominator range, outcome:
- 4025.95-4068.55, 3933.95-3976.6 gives 1.87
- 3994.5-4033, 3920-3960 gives 1.88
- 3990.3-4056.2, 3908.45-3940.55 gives 1.89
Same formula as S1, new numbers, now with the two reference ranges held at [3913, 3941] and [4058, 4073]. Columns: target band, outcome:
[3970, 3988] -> -1.2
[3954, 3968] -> 0.2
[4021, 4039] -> -4.0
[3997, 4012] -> -4.6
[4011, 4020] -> -3.1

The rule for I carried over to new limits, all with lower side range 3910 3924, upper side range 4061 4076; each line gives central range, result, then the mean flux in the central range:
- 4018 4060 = -3.0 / 73.4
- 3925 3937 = 6.7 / 25.2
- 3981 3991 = -1.1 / 69.7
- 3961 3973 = 6.9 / 26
